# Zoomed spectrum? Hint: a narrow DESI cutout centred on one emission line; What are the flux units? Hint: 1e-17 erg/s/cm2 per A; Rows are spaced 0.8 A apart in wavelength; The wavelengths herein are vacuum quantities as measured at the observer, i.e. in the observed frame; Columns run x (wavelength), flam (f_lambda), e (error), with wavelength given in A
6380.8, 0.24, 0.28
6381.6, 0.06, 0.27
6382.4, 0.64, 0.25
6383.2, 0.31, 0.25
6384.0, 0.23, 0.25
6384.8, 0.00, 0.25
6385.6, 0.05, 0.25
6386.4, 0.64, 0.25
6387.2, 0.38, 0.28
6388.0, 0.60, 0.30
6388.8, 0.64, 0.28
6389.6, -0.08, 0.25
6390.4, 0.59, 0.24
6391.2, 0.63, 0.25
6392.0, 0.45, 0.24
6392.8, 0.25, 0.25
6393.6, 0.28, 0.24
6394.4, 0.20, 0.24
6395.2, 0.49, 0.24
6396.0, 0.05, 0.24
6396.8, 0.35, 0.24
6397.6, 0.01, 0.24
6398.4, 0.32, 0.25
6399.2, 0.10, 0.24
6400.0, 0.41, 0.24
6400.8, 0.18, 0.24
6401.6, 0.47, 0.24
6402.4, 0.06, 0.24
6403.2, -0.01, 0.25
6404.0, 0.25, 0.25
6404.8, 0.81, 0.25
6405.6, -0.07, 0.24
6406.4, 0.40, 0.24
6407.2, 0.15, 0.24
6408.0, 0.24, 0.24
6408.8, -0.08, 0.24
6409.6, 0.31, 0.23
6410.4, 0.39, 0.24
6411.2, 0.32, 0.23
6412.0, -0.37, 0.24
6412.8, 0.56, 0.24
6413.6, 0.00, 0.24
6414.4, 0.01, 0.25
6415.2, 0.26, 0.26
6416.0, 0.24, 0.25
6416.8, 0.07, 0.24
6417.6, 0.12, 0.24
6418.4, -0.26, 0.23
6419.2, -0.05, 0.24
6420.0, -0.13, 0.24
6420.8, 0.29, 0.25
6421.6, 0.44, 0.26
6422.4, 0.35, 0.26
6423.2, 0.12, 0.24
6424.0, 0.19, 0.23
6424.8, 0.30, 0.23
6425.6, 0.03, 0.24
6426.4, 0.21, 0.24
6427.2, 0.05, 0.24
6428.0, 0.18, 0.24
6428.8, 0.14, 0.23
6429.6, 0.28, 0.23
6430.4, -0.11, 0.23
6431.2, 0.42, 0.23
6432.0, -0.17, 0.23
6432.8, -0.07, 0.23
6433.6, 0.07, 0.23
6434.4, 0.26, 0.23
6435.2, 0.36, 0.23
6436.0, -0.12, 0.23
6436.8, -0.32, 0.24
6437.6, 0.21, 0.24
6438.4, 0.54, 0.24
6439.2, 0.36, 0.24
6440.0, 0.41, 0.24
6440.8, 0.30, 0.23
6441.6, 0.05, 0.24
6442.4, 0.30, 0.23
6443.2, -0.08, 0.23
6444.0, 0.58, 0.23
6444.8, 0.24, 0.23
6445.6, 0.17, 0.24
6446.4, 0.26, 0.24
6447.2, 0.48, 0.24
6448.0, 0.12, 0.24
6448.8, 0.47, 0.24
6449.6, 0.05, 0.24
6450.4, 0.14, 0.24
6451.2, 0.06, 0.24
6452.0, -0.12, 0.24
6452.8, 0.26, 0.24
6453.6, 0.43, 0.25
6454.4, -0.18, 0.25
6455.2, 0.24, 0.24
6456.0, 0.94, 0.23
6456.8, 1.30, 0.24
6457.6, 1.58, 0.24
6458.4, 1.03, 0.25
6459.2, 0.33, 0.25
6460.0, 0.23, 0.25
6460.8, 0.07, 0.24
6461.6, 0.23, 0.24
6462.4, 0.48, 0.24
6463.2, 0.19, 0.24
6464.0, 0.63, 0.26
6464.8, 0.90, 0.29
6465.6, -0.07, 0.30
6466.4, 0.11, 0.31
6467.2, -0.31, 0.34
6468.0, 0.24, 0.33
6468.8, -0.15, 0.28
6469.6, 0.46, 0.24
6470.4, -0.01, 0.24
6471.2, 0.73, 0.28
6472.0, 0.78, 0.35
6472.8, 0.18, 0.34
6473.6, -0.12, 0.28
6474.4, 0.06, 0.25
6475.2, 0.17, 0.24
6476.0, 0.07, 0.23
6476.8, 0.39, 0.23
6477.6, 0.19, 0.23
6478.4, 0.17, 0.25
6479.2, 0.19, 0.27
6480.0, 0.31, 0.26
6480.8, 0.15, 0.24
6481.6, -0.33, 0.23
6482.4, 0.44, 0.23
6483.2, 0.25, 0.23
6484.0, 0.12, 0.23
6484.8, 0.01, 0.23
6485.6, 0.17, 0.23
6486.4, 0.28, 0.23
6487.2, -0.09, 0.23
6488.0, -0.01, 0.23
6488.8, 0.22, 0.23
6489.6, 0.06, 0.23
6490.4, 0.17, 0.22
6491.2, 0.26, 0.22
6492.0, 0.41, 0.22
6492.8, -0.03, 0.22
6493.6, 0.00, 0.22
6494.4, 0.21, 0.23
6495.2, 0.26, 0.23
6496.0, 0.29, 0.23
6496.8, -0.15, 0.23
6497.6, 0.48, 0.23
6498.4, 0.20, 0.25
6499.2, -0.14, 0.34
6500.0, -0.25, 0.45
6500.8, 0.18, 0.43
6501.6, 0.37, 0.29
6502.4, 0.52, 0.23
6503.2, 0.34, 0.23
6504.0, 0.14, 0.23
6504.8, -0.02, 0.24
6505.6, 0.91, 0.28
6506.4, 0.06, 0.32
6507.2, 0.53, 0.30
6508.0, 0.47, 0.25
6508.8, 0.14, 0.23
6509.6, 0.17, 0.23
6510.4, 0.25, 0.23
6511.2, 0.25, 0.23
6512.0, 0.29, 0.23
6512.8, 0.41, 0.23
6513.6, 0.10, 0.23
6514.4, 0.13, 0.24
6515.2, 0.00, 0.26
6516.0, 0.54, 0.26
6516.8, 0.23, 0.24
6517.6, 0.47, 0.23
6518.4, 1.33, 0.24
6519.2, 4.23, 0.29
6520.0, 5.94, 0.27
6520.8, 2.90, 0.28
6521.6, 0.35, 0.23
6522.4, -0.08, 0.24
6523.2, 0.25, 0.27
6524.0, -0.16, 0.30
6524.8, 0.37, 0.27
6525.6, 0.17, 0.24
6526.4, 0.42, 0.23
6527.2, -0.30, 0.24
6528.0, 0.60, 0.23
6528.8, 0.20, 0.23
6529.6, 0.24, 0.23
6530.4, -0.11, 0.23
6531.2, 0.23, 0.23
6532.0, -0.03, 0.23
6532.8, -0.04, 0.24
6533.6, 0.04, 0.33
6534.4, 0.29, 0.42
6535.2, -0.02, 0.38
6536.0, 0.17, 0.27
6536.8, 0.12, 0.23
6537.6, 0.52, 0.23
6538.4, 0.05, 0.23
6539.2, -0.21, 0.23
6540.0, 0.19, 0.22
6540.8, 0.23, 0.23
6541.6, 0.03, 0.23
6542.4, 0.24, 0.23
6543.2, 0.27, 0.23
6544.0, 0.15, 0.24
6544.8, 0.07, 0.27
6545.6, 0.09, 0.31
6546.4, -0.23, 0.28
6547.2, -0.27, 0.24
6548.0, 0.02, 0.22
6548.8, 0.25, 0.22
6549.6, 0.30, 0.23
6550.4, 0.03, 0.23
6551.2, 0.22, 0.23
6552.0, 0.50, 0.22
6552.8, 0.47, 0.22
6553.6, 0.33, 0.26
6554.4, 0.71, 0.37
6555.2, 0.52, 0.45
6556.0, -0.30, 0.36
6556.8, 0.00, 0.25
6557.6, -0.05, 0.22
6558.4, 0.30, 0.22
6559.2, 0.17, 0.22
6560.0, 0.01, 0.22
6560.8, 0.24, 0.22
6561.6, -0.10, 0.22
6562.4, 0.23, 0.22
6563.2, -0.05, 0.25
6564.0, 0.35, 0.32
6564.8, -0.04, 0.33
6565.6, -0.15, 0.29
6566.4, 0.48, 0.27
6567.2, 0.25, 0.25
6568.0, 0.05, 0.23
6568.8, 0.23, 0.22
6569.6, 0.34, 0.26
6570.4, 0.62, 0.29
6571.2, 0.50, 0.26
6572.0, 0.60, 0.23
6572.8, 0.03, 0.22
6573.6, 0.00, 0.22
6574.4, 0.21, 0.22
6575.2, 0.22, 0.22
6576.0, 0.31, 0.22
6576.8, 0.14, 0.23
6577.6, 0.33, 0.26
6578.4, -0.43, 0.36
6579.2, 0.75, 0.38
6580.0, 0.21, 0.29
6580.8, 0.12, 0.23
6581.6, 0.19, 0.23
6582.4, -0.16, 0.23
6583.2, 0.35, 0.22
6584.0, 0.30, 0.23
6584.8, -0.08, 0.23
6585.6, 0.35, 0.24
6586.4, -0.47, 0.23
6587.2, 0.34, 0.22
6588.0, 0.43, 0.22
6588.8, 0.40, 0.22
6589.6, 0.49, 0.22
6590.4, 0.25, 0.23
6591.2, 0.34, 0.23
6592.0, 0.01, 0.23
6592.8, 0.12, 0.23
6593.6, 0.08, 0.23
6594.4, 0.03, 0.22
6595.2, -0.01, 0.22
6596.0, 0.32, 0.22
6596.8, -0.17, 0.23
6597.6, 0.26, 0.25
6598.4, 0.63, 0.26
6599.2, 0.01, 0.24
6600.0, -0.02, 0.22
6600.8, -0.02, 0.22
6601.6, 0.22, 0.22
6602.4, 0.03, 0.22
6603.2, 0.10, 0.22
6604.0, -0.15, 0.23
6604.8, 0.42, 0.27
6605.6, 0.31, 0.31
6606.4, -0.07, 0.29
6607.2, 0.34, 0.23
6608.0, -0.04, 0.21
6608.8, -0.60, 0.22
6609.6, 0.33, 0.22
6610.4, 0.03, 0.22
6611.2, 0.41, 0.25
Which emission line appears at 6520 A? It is [O III] 5007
